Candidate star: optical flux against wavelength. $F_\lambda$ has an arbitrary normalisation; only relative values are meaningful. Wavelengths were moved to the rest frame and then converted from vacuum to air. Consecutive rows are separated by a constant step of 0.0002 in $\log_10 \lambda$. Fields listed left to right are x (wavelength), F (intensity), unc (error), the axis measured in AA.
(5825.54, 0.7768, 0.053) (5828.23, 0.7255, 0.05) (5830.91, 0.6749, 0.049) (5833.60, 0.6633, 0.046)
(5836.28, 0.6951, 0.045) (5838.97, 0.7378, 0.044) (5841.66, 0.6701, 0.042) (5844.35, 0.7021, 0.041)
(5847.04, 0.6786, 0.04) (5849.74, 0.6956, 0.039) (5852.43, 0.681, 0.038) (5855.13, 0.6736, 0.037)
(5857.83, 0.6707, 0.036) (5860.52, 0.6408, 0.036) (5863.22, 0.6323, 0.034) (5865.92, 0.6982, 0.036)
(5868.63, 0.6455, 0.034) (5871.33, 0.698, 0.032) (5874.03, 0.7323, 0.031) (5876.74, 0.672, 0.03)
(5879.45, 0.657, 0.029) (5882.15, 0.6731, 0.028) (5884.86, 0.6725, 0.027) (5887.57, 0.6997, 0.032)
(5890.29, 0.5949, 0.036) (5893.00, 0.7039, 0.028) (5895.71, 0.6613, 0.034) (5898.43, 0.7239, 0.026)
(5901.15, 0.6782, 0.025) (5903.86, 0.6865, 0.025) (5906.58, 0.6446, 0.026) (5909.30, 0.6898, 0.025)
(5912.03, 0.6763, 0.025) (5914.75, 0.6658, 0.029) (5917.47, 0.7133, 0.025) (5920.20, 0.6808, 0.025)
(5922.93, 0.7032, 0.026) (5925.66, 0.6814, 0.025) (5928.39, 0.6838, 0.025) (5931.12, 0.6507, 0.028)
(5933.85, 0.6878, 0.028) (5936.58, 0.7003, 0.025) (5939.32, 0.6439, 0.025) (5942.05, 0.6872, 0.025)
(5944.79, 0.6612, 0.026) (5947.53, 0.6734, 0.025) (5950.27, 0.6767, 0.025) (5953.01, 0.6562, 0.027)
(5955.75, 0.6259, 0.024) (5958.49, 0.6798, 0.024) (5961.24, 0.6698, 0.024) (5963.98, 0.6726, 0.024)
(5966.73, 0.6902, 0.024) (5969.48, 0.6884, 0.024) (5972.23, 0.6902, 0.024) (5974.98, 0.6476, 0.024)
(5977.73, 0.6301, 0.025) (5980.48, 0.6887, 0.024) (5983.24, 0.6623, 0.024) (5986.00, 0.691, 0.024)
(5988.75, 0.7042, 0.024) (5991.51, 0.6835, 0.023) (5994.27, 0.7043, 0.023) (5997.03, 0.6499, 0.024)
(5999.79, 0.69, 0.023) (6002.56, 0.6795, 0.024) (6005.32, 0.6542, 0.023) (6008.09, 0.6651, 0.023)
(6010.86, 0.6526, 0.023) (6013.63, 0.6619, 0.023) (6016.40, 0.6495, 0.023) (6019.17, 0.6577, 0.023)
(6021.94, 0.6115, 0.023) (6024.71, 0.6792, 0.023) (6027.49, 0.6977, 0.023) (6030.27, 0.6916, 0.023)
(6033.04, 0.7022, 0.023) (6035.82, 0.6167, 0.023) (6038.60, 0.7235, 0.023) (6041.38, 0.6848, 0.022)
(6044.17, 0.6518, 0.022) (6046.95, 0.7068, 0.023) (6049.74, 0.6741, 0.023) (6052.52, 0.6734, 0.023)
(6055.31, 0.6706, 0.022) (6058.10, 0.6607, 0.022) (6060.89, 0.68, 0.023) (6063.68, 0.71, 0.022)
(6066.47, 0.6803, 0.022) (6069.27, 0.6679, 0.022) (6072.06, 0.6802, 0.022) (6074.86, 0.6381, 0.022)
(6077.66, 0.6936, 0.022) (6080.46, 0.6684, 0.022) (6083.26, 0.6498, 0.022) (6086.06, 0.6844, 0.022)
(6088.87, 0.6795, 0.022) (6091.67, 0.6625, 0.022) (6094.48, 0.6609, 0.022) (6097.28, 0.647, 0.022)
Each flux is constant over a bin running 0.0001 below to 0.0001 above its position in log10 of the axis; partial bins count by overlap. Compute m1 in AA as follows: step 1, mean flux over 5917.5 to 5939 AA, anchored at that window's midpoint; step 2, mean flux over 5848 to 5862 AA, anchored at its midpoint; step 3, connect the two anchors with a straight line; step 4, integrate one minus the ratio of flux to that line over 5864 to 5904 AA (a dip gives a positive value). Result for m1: -0.1 AA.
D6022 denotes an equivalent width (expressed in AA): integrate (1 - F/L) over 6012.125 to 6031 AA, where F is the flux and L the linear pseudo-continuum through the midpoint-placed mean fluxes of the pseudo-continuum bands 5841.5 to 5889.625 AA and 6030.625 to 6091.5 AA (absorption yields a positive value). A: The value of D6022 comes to 0.4 AA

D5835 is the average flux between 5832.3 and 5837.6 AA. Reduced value 0.68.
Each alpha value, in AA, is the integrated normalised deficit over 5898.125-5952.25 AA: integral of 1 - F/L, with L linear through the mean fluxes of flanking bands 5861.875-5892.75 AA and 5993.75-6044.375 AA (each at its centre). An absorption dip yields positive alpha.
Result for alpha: -0.7 AA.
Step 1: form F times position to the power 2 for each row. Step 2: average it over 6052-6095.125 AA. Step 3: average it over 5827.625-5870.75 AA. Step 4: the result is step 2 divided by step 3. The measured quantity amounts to 1.07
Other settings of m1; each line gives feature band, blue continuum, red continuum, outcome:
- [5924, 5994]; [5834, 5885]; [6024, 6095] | 0.5 AA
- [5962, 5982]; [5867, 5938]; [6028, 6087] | 0.2 AA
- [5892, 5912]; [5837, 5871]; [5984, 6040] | -0.2 AA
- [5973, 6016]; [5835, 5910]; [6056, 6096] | 0.3 AA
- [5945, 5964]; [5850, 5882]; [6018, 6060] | 0.3 AA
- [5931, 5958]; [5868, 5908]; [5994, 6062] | 0.3 AA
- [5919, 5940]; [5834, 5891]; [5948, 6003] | -0.1 AA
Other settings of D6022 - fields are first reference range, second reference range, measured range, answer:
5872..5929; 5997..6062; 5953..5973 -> 0.11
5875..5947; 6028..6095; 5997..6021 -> 0.51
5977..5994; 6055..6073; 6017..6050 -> 0.26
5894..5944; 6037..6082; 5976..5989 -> 0.15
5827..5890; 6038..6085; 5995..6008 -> 0.15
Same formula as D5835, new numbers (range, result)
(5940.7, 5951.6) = 0.674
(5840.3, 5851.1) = 0.687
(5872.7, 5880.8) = 0.687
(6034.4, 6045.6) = 0.669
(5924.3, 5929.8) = 0.682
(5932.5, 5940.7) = 0.678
